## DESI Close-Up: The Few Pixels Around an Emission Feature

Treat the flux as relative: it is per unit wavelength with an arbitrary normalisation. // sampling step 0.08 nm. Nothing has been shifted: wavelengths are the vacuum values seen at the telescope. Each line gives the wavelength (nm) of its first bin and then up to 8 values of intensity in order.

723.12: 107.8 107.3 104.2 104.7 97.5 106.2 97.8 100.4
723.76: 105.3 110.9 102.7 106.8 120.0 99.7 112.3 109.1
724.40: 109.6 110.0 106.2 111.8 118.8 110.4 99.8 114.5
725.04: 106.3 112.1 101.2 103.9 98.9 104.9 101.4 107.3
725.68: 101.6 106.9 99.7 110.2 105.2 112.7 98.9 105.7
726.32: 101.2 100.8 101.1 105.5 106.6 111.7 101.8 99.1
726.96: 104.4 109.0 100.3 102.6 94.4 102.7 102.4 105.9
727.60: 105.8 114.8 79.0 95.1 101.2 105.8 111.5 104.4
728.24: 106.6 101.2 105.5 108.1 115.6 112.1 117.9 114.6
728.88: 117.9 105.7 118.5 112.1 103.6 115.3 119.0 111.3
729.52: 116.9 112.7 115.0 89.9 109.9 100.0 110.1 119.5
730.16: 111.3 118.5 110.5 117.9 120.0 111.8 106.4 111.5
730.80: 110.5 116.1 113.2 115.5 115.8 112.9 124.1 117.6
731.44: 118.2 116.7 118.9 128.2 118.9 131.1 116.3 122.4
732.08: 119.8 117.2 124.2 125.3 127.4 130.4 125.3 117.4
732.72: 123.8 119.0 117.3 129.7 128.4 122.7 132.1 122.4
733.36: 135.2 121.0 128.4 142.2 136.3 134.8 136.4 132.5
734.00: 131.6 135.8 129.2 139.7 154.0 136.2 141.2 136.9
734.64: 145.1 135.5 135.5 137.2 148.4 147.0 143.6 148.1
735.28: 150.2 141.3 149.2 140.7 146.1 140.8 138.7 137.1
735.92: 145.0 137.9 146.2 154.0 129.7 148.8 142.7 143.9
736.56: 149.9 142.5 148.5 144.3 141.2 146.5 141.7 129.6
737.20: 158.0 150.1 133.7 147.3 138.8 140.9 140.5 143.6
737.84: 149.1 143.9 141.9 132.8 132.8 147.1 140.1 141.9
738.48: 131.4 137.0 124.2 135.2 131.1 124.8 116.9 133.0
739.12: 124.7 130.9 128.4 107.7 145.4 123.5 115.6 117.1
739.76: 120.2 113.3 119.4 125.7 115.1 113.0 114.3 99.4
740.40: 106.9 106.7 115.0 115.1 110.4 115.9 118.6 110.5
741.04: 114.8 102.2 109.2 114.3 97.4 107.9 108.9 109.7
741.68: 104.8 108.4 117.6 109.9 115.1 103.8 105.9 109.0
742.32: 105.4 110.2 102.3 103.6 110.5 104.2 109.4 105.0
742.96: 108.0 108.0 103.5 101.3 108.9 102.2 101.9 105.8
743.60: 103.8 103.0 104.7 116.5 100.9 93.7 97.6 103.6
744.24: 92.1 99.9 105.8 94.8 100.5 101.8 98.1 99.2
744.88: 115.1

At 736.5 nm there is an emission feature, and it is Mg II 2798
